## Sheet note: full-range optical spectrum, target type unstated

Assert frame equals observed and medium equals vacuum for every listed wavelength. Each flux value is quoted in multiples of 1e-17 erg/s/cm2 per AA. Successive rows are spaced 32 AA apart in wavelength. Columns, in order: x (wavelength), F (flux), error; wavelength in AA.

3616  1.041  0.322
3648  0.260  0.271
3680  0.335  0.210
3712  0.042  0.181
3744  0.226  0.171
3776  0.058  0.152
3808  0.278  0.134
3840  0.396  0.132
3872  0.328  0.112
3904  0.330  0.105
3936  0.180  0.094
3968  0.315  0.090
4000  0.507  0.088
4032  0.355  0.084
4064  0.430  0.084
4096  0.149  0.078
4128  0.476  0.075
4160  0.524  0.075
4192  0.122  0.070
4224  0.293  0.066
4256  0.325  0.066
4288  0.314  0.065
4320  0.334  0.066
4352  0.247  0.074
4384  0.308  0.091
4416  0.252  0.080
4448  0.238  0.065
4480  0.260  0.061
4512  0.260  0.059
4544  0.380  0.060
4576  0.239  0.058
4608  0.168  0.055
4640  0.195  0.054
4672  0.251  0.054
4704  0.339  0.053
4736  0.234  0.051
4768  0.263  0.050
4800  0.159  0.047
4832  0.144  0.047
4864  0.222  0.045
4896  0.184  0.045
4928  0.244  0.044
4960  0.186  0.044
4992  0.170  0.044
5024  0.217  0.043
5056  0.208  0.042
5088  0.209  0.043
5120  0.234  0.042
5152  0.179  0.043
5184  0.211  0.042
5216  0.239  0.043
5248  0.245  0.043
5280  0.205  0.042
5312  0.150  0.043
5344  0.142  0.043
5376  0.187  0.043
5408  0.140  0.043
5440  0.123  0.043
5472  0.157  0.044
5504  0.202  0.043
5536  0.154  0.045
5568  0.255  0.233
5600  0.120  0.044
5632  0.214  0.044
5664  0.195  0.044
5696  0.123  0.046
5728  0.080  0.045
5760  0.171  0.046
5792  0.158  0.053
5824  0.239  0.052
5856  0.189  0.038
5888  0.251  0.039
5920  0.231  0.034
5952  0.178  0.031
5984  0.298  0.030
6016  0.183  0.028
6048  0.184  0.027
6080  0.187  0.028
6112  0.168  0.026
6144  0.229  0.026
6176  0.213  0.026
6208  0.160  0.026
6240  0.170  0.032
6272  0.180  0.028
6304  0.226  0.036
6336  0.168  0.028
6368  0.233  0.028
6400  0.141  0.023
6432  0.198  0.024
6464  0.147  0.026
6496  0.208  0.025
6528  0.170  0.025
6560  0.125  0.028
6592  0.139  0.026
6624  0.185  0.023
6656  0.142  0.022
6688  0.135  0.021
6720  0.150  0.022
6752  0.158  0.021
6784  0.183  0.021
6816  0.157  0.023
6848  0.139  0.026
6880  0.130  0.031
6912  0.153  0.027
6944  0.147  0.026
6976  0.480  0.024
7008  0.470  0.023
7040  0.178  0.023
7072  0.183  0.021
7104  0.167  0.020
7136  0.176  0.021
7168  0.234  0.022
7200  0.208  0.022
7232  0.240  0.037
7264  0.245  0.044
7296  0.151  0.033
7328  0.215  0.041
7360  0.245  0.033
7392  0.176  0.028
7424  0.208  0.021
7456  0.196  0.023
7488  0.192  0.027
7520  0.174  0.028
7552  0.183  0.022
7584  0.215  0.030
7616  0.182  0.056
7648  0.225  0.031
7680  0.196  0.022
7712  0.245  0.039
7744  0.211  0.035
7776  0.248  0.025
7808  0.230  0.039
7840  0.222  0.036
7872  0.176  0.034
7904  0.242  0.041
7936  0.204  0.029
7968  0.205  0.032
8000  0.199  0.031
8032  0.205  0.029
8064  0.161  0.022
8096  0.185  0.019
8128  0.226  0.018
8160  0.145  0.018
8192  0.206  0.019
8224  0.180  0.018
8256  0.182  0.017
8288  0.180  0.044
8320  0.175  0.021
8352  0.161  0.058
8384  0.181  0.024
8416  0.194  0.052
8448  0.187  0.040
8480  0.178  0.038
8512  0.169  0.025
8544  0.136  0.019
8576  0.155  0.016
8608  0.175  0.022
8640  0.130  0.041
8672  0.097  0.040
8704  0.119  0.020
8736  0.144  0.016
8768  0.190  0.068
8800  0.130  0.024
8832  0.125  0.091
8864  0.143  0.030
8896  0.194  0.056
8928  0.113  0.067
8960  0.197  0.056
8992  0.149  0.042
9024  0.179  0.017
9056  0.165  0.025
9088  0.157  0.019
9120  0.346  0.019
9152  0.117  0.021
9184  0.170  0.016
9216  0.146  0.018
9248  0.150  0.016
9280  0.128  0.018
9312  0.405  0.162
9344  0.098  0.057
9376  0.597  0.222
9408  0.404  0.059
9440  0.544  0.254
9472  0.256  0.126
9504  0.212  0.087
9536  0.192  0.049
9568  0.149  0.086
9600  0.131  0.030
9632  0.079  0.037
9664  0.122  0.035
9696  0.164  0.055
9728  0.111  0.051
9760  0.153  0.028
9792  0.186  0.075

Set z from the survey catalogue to 0.875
